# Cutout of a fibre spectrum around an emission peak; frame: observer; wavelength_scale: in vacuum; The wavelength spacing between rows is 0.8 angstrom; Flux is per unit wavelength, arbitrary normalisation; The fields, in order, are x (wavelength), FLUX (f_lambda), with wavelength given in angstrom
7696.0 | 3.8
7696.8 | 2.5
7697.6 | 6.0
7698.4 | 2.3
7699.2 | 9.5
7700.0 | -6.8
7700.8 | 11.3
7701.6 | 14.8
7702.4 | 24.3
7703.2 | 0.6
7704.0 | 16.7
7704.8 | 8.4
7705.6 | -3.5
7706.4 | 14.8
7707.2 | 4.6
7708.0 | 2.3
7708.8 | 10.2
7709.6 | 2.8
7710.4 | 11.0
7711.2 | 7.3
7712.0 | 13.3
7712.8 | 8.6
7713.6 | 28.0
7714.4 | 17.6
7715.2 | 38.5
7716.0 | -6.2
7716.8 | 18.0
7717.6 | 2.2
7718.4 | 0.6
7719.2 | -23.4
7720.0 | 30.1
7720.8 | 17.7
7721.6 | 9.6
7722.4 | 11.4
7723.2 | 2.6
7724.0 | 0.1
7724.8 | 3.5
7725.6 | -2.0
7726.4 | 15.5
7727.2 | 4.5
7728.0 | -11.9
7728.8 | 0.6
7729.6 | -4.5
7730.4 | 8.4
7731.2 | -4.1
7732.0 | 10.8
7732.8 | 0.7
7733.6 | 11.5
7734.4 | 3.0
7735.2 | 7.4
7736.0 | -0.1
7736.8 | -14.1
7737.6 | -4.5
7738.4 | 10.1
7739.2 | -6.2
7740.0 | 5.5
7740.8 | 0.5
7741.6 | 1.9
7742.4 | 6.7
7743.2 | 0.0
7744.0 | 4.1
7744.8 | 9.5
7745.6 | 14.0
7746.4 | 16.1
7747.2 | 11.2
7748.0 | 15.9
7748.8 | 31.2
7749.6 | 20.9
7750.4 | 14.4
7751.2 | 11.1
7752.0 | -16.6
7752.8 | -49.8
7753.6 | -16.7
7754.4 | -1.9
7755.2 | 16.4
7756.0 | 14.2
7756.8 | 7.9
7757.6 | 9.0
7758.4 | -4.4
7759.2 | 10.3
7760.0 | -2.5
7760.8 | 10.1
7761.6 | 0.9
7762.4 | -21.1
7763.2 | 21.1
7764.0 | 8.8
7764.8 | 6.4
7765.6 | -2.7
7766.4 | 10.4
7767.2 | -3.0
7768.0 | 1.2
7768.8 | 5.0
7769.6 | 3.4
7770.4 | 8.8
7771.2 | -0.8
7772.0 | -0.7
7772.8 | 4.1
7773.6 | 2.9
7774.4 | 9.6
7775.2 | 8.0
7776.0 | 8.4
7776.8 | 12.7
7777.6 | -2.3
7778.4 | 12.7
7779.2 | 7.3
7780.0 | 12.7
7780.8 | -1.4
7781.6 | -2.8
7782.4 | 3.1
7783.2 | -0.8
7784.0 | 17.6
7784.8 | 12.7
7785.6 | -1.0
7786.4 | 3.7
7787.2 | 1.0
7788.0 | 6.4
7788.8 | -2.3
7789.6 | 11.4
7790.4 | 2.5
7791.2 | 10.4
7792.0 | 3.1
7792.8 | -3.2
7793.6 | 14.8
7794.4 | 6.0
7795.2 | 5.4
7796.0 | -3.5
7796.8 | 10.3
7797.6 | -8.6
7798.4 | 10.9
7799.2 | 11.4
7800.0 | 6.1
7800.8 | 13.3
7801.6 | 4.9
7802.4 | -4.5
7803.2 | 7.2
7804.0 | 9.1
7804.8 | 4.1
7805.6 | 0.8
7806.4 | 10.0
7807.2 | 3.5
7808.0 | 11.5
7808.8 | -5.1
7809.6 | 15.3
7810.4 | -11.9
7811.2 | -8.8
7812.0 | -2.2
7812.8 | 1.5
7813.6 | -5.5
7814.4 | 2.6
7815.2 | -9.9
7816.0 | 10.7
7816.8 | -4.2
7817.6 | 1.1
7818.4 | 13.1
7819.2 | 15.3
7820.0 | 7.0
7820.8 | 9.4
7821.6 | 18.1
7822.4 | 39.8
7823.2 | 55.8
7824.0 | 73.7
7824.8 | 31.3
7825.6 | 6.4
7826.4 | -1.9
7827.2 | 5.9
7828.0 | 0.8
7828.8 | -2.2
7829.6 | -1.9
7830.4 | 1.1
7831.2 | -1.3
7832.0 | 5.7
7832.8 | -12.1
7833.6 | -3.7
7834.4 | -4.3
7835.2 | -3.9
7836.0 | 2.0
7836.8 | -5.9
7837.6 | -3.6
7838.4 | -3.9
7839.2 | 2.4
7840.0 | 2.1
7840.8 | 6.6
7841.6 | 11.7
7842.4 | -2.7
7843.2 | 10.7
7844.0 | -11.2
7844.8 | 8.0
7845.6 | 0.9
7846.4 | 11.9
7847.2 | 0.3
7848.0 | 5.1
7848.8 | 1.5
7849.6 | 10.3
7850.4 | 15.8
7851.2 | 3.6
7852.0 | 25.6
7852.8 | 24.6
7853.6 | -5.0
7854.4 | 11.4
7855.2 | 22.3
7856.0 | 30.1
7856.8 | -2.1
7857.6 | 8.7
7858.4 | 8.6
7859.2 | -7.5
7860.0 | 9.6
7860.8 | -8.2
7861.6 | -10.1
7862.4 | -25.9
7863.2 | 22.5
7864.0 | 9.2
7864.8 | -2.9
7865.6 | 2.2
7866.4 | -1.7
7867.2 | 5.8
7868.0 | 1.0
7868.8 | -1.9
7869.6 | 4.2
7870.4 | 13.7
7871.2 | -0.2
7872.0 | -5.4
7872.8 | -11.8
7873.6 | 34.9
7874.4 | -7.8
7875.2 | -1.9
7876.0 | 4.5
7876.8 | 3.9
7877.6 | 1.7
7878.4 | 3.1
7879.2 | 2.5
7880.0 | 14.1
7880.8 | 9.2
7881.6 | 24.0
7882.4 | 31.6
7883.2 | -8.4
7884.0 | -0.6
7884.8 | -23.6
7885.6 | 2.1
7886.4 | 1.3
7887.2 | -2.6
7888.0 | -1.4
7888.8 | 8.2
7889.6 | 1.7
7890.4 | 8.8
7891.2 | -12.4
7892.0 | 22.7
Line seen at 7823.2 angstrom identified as [O III]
